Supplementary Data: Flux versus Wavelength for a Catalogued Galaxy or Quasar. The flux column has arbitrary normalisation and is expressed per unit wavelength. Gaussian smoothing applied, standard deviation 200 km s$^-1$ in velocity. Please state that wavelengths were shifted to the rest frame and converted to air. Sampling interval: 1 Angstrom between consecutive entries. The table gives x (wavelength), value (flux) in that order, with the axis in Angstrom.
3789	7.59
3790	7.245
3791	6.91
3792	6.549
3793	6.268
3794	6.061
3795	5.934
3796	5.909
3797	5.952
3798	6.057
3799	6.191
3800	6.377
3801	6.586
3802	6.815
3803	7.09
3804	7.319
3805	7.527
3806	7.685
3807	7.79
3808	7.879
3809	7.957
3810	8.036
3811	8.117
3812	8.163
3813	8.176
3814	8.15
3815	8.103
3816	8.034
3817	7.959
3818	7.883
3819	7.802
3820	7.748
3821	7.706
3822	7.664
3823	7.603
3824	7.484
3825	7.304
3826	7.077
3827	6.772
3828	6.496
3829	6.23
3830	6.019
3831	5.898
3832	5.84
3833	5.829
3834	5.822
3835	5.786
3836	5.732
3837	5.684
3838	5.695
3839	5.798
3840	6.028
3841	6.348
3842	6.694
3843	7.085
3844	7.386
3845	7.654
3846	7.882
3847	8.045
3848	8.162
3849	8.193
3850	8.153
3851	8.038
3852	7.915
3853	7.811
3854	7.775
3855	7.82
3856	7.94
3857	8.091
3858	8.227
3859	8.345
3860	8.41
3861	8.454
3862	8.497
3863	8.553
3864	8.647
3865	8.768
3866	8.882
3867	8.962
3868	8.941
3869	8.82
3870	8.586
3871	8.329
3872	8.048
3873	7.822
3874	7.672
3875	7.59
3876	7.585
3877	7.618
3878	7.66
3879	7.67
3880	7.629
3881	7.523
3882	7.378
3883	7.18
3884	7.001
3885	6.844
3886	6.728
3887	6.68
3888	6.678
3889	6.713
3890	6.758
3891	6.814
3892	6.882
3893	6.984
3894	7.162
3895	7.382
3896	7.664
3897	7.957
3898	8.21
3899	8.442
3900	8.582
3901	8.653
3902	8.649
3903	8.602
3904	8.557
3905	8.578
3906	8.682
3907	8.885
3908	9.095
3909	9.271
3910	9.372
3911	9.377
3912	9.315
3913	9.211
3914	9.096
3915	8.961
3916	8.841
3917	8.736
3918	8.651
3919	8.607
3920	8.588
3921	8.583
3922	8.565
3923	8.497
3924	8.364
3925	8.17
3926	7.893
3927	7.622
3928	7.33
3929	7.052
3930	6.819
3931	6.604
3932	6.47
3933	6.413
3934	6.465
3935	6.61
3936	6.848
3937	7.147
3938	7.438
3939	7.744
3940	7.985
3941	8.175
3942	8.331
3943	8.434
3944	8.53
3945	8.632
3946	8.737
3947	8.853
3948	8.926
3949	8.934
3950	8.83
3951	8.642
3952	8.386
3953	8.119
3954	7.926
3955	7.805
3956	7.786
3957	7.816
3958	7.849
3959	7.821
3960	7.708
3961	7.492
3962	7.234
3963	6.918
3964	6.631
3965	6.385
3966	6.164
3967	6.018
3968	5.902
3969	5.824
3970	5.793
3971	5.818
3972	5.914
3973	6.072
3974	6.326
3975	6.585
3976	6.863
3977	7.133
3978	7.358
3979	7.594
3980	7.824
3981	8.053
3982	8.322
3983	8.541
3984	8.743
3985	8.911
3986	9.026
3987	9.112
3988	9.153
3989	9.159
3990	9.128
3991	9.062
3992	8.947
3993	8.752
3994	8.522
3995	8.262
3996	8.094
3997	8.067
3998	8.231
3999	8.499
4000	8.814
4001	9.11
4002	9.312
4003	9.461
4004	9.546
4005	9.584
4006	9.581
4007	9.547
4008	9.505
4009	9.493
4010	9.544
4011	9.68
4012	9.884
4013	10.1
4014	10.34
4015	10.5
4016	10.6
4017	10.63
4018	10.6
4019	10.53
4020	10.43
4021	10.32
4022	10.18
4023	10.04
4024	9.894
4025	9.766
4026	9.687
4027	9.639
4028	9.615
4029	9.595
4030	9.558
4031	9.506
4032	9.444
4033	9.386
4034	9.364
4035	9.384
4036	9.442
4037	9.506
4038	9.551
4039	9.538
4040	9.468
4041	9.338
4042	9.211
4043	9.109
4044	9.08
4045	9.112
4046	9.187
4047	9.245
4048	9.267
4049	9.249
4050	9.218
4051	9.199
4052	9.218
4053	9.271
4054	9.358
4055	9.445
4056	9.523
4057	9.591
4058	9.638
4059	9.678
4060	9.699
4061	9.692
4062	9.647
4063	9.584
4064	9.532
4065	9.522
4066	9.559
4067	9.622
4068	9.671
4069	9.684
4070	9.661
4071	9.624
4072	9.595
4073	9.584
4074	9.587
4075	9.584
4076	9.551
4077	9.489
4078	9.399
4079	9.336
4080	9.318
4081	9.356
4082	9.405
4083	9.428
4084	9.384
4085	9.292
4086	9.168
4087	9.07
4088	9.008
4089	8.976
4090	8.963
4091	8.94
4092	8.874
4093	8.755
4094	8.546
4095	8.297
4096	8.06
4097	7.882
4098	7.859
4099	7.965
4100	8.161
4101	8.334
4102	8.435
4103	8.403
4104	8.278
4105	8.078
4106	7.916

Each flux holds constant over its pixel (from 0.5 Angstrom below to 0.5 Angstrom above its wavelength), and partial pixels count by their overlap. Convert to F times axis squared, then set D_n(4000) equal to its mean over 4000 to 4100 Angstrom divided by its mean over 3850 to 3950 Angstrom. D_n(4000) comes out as 1.27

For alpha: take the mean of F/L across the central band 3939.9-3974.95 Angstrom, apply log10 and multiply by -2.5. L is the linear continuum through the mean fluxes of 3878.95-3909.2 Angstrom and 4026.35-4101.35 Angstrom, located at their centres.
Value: 0.110 mag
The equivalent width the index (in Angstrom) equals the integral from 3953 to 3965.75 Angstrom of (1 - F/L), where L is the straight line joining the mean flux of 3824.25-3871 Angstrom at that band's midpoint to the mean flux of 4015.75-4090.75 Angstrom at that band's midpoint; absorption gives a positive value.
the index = 1.67 Angstrom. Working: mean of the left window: 7.43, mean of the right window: 9.54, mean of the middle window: 7.45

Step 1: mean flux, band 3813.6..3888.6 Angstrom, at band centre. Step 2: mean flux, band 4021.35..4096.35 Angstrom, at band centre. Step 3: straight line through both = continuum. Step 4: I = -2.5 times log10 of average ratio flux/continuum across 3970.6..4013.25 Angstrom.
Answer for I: 0.04 mag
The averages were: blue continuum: 7.48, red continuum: 9.39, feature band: 8.49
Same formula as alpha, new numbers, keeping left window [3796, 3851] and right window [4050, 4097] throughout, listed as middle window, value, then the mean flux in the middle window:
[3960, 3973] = 0.294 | 6.38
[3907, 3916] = -0.165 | 9.17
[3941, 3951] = -0.061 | 8.66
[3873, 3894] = 0.064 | 7.19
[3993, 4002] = 0.016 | 8.51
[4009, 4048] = -0.095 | 9.73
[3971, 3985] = 0.157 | 7.34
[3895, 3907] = -0.081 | 8.39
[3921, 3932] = 0.046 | 7.68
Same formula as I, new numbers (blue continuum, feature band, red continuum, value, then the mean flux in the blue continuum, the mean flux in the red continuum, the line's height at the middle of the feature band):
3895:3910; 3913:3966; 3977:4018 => 0.110 mag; 8.55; 9.06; 8.75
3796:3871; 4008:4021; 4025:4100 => -0.145 mag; 7.44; 9.29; 8.9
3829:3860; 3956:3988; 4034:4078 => 0.173 mag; 7.06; 9.46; 8.51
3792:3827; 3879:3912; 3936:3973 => -0.060 mag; 7.29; 7.54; 7.44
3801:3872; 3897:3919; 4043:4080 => -0.085 mag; 7.54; 9.46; 8.15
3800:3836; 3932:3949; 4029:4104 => 0.054 mag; 7.23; 9.22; 8.21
